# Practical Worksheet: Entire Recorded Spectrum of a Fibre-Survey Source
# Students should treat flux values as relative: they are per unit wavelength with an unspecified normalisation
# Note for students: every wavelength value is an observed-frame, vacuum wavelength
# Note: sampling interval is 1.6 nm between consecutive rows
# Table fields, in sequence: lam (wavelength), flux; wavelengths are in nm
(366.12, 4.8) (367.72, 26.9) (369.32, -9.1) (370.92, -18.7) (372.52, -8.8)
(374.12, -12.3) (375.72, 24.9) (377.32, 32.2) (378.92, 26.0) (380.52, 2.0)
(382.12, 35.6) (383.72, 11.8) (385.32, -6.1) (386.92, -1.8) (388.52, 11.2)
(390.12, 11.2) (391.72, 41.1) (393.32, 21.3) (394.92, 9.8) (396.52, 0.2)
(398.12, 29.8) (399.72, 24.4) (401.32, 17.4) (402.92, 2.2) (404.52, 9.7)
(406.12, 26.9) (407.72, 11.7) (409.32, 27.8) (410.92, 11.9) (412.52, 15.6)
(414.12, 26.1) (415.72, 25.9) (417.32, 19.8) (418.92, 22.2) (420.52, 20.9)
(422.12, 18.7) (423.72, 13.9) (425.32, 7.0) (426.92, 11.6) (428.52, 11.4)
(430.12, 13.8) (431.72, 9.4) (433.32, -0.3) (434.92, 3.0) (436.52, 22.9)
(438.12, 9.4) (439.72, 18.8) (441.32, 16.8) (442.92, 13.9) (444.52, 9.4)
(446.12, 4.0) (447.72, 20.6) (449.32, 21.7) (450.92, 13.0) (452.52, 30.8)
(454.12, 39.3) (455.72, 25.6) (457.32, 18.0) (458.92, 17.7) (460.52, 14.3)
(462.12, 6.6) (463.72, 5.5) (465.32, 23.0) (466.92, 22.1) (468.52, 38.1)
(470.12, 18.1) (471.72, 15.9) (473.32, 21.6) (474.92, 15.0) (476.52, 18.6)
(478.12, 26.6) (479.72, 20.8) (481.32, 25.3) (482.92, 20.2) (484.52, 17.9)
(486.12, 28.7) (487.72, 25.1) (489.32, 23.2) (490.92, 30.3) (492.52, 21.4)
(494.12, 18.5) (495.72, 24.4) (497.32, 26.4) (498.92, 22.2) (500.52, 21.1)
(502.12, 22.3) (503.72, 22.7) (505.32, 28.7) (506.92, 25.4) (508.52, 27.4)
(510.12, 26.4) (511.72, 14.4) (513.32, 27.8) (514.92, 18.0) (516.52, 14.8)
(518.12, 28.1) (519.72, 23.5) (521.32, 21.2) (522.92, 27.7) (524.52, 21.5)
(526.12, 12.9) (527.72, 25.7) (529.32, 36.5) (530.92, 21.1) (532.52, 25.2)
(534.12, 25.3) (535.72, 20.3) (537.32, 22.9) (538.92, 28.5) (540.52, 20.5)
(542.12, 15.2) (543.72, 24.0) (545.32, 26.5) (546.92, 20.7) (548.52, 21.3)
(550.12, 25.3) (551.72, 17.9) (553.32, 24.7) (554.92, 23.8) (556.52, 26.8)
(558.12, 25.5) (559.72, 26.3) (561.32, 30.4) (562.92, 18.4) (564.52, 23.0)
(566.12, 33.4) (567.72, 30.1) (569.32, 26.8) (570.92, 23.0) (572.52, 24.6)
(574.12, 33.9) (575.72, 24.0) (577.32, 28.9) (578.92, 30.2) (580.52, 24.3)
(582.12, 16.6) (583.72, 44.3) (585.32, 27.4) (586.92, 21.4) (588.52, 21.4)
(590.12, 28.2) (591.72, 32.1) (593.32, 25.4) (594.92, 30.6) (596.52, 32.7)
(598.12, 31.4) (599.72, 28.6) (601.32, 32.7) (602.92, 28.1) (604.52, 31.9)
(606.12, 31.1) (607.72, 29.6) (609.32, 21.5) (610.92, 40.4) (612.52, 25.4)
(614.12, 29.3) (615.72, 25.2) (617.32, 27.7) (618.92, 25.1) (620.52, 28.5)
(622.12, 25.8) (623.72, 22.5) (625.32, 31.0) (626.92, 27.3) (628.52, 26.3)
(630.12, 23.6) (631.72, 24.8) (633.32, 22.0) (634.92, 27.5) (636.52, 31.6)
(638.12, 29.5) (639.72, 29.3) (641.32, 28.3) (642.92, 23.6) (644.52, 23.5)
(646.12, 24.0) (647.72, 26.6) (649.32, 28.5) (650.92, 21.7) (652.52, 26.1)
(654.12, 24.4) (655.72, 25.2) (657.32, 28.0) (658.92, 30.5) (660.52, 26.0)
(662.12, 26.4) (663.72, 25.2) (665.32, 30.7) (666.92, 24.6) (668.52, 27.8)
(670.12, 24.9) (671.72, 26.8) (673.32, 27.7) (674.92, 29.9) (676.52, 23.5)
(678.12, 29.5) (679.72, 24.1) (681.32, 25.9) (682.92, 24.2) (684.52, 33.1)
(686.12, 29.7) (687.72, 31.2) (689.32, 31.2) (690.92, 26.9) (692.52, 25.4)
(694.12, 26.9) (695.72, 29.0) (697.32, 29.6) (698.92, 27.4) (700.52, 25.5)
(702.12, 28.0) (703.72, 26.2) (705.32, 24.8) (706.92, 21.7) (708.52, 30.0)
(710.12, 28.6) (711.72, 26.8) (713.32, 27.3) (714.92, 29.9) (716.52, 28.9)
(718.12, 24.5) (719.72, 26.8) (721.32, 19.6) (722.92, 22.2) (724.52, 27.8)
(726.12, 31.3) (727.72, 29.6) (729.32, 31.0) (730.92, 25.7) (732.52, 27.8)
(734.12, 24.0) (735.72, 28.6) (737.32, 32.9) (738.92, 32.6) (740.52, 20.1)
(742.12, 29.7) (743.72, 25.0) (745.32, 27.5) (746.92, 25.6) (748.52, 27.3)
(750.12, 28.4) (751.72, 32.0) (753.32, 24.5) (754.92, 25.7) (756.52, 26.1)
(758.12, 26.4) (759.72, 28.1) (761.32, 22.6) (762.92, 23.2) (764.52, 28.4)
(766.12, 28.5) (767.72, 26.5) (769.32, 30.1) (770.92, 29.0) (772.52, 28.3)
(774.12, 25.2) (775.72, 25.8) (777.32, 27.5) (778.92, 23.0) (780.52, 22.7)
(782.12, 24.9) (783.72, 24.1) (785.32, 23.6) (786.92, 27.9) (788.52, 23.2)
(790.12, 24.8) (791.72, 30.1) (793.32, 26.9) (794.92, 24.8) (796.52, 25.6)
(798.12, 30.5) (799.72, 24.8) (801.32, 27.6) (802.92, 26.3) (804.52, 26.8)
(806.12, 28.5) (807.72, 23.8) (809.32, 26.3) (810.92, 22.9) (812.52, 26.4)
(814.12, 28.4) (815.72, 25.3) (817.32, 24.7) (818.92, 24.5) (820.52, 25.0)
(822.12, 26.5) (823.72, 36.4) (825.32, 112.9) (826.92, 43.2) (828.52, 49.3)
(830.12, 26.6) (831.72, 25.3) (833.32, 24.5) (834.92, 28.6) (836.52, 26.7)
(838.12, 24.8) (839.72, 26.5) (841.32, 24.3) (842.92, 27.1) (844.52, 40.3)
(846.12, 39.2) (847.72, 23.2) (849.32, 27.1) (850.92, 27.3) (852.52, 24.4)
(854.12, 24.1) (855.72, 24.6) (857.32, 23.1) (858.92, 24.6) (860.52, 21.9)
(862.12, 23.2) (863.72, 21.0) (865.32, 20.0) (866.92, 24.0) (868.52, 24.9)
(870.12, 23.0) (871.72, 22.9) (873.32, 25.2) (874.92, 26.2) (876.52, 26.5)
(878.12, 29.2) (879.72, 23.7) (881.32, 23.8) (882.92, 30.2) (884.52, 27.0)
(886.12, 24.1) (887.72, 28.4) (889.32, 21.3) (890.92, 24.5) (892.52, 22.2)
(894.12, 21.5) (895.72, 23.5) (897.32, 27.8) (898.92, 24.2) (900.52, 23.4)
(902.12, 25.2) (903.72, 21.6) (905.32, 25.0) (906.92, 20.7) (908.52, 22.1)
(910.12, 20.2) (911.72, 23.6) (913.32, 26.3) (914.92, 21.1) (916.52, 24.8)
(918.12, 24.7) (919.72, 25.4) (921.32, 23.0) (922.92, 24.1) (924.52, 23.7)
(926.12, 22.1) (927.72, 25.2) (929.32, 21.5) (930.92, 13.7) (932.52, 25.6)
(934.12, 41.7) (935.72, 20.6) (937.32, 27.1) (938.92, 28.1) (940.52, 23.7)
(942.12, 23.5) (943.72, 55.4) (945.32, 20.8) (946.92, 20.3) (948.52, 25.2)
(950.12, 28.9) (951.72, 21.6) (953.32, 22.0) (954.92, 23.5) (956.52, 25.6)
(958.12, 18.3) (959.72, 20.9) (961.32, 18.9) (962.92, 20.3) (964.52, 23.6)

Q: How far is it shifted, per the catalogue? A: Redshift 0.257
